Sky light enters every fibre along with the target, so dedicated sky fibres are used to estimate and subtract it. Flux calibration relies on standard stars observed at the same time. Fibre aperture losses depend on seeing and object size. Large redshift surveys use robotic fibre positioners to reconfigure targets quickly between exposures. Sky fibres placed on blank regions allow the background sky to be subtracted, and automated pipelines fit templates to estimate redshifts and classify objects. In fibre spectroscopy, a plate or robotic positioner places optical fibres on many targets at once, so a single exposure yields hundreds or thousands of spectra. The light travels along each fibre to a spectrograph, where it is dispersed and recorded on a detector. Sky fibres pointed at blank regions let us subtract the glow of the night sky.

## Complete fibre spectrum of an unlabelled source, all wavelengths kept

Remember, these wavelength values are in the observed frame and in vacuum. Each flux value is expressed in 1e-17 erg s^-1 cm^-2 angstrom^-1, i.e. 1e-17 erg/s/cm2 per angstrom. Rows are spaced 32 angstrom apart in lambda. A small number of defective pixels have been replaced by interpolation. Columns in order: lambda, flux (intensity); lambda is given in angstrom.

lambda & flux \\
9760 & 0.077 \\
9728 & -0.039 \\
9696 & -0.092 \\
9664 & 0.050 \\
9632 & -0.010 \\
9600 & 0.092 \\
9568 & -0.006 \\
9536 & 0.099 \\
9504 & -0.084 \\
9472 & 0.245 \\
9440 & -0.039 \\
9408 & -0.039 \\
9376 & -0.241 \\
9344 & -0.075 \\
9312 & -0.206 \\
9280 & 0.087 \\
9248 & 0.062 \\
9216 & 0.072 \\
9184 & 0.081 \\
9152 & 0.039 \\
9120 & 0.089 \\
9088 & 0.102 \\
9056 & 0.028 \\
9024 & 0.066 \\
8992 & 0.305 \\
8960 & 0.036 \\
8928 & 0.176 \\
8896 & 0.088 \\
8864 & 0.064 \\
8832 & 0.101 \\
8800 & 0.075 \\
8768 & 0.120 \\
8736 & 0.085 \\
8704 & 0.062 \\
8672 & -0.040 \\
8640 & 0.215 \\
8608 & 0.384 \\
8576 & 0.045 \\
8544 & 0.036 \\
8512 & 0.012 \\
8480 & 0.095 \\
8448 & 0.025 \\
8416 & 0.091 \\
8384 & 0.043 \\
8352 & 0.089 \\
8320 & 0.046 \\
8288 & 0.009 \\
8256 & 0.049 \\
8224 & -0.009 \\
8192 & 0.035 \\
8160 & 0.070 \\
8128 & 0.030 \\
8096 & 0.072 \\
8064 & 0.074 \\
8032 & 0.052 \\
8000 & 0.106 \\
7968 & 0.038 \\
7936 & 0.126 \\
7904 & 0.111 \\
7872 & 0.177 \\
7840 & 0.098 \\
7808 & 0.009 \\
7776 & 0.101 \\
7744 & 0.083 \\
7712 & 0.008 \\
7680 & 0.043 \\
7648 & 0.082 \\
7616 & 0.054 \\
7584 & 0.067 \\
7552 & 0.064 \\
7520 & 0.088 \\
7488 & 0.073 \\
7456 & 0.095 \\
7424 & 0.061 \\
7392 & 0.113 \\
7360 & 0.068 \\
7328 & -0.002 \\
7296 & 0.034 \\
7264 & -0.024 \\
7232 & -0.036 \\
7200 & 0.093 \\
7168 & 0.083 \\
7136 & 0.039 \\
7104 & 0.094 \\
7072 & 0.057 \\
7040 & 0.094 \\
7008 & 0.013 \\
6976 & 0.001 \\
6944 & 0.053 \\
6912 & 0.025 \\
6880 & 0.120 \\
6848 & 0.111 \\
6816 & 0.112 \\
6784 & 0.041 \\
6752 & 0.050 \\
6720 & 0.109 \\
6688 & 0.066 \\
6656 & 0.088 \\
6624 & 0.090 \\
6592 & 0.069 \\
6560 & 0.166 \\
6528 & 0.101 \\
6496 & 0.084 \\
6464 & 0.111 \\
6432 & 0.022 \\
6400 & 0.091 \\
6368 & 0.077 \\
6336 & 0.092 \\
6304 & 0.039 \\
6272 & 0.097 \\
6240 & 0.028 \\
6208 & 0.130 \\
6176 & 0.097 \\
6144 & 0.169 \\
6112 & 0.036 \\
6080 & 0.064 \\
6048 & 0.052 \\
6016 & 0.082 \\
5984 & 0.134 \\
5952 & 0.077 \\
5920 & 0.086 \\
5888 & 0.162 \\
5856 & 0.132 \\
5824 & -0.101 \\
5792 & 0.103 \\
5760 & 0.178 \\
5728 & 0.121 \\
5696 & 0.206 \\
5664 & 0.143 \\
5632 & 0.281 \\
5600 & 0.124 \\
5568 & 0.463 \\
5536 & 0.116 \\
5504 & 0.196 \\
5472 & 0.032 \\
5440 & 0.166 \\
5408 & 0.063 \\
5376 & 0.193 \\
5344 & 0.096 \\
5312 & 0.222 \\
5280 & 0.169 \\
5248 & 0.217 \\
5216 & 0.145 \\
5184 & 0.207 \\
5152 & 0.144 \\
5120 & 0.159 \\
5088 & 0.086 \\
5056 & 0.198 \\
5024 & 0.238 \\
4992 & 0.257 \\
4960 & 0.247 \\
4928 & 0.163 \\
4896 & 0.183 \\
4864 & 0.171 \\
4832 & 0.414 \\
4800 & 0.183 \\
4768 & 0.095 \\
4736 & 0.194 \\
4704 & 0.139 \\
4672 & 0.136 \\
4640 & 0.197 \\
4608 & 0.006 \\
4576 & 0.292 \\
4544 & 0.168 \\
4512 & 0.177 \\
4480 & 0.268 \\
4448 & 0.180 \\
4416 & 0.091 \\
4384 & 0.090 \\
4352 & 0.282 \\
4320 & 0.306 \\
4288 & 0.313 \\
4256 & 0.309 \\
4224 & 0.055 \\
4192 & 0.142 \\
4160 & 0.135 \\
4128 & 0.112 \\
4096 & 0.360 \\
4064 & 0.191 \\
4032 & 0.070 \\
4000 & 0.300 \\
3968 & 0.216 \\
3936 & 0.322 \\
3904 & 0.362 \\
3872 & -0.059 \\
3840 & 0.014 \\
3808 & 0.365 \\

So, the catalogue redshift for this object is 1.309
